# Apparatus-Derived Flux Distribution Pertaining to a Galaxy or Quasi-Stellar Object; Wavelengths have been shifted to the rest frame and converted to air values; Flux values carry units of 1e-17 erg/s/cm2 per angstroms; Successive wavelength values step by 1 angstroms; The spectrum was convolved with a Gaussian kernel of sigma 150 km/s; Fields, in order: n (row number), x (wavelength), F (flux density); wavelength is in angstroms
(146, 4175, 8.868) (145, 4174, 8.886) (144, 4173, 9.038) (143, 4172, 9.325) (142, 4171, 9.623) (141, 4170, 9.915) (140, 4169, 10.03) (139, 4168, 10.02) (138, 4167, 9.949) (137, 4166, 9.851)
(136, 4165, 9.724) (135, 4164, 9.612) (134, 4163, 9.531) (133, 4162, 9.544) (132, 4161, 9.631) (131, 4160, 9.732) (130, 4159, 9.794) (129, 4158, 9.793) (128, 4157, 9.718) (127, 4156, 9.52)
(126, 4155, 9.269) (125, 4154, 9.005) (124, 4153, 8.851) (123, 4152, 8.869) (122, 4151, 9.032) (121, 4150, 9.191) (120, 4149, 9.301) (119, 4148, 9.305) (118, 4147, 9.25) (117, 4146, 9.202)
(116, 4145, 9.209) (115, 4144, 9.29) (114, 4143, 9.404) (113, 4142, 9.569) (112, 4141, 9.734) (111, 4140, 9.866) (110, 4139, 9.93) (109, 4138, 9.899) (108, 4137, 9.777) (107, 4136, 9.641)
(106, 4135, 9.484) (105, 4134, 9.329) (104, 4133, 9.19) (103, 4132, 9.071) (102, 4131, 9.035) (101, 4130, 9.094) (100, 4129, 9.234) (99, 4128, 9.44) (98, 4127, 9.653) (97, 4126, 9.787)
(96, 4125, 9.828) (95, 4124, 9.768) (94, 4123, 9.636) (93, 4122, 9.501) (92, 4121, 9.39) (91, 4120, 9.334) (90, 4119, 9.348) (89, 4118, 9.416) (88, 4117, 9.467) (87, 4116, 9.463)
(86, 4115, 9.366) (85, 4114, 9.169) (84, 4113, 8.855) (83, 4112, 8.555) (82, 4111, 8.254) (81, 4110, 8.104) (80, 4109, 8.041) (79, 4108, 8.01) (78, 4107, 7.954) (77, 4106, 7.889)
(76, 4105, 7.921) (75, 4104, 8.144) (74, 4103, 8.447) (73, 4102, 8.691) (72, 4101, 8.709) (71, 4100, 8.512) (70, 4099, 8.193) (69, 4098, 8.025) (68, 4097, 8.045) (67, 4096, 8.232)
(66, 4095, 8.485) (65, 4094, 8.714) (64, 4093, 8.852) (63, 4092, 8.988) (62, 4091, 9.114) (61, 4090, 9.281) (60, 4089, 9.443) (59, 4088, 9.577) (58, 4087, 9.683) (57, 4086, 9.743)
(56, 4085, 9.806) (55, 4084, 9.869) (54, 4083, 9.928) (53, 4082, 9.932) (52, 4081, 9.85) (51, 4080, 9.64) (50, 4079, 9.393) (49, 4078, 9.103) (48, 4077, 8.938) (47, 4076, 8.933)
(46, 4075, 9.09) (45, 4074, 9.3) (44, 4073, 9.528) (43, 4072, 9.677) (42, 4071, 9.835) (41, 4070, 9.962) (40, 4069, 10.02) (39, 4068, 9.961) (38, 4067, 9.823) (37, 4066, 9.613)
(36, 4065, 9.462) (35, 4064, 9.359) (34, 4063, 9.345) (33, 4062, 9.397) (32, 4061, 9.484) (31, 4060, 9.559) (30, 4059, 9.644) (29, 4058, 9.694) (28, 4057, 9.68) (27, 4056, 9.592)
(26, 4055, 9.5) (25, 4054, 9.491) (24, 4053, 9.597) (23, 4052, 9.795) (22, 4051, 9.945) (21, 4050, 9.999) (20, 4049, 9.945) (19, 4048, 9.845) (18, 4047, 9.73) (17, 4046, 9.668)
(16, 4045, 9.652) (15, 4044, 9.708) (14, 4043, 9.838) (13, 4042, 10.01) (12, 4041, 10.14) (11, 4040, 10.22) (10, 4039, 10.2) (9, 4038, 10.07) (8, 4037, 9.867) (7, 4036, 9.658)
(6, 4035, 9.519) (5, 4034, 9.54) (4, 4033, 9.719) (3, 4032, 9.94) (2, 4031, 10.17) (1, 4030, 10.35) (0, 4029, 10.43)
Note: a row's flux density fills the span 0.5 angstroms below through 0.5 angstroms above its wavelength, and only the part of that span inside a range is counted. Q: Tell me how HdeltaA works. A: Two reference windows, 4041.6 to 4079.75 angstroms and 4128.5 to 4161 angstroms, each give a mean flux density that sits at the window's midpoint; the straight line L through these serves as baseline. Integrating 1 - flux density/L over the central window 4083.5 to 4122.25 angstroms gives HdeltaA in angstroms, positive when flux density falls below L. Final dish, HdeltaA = 2.7 angstroms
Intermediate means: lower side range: 9.61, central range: 8.83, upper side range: 9.4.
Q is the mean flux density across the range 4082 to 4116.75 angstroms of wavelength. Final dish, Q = 8.79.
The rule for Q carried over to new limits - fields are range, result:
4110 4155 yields 9.33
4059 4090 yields 9.57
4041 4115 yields 9.24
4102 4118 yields 8.54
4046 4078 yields 9.6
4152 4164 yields 9.47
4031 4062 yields 9.78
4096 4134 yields 8.88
